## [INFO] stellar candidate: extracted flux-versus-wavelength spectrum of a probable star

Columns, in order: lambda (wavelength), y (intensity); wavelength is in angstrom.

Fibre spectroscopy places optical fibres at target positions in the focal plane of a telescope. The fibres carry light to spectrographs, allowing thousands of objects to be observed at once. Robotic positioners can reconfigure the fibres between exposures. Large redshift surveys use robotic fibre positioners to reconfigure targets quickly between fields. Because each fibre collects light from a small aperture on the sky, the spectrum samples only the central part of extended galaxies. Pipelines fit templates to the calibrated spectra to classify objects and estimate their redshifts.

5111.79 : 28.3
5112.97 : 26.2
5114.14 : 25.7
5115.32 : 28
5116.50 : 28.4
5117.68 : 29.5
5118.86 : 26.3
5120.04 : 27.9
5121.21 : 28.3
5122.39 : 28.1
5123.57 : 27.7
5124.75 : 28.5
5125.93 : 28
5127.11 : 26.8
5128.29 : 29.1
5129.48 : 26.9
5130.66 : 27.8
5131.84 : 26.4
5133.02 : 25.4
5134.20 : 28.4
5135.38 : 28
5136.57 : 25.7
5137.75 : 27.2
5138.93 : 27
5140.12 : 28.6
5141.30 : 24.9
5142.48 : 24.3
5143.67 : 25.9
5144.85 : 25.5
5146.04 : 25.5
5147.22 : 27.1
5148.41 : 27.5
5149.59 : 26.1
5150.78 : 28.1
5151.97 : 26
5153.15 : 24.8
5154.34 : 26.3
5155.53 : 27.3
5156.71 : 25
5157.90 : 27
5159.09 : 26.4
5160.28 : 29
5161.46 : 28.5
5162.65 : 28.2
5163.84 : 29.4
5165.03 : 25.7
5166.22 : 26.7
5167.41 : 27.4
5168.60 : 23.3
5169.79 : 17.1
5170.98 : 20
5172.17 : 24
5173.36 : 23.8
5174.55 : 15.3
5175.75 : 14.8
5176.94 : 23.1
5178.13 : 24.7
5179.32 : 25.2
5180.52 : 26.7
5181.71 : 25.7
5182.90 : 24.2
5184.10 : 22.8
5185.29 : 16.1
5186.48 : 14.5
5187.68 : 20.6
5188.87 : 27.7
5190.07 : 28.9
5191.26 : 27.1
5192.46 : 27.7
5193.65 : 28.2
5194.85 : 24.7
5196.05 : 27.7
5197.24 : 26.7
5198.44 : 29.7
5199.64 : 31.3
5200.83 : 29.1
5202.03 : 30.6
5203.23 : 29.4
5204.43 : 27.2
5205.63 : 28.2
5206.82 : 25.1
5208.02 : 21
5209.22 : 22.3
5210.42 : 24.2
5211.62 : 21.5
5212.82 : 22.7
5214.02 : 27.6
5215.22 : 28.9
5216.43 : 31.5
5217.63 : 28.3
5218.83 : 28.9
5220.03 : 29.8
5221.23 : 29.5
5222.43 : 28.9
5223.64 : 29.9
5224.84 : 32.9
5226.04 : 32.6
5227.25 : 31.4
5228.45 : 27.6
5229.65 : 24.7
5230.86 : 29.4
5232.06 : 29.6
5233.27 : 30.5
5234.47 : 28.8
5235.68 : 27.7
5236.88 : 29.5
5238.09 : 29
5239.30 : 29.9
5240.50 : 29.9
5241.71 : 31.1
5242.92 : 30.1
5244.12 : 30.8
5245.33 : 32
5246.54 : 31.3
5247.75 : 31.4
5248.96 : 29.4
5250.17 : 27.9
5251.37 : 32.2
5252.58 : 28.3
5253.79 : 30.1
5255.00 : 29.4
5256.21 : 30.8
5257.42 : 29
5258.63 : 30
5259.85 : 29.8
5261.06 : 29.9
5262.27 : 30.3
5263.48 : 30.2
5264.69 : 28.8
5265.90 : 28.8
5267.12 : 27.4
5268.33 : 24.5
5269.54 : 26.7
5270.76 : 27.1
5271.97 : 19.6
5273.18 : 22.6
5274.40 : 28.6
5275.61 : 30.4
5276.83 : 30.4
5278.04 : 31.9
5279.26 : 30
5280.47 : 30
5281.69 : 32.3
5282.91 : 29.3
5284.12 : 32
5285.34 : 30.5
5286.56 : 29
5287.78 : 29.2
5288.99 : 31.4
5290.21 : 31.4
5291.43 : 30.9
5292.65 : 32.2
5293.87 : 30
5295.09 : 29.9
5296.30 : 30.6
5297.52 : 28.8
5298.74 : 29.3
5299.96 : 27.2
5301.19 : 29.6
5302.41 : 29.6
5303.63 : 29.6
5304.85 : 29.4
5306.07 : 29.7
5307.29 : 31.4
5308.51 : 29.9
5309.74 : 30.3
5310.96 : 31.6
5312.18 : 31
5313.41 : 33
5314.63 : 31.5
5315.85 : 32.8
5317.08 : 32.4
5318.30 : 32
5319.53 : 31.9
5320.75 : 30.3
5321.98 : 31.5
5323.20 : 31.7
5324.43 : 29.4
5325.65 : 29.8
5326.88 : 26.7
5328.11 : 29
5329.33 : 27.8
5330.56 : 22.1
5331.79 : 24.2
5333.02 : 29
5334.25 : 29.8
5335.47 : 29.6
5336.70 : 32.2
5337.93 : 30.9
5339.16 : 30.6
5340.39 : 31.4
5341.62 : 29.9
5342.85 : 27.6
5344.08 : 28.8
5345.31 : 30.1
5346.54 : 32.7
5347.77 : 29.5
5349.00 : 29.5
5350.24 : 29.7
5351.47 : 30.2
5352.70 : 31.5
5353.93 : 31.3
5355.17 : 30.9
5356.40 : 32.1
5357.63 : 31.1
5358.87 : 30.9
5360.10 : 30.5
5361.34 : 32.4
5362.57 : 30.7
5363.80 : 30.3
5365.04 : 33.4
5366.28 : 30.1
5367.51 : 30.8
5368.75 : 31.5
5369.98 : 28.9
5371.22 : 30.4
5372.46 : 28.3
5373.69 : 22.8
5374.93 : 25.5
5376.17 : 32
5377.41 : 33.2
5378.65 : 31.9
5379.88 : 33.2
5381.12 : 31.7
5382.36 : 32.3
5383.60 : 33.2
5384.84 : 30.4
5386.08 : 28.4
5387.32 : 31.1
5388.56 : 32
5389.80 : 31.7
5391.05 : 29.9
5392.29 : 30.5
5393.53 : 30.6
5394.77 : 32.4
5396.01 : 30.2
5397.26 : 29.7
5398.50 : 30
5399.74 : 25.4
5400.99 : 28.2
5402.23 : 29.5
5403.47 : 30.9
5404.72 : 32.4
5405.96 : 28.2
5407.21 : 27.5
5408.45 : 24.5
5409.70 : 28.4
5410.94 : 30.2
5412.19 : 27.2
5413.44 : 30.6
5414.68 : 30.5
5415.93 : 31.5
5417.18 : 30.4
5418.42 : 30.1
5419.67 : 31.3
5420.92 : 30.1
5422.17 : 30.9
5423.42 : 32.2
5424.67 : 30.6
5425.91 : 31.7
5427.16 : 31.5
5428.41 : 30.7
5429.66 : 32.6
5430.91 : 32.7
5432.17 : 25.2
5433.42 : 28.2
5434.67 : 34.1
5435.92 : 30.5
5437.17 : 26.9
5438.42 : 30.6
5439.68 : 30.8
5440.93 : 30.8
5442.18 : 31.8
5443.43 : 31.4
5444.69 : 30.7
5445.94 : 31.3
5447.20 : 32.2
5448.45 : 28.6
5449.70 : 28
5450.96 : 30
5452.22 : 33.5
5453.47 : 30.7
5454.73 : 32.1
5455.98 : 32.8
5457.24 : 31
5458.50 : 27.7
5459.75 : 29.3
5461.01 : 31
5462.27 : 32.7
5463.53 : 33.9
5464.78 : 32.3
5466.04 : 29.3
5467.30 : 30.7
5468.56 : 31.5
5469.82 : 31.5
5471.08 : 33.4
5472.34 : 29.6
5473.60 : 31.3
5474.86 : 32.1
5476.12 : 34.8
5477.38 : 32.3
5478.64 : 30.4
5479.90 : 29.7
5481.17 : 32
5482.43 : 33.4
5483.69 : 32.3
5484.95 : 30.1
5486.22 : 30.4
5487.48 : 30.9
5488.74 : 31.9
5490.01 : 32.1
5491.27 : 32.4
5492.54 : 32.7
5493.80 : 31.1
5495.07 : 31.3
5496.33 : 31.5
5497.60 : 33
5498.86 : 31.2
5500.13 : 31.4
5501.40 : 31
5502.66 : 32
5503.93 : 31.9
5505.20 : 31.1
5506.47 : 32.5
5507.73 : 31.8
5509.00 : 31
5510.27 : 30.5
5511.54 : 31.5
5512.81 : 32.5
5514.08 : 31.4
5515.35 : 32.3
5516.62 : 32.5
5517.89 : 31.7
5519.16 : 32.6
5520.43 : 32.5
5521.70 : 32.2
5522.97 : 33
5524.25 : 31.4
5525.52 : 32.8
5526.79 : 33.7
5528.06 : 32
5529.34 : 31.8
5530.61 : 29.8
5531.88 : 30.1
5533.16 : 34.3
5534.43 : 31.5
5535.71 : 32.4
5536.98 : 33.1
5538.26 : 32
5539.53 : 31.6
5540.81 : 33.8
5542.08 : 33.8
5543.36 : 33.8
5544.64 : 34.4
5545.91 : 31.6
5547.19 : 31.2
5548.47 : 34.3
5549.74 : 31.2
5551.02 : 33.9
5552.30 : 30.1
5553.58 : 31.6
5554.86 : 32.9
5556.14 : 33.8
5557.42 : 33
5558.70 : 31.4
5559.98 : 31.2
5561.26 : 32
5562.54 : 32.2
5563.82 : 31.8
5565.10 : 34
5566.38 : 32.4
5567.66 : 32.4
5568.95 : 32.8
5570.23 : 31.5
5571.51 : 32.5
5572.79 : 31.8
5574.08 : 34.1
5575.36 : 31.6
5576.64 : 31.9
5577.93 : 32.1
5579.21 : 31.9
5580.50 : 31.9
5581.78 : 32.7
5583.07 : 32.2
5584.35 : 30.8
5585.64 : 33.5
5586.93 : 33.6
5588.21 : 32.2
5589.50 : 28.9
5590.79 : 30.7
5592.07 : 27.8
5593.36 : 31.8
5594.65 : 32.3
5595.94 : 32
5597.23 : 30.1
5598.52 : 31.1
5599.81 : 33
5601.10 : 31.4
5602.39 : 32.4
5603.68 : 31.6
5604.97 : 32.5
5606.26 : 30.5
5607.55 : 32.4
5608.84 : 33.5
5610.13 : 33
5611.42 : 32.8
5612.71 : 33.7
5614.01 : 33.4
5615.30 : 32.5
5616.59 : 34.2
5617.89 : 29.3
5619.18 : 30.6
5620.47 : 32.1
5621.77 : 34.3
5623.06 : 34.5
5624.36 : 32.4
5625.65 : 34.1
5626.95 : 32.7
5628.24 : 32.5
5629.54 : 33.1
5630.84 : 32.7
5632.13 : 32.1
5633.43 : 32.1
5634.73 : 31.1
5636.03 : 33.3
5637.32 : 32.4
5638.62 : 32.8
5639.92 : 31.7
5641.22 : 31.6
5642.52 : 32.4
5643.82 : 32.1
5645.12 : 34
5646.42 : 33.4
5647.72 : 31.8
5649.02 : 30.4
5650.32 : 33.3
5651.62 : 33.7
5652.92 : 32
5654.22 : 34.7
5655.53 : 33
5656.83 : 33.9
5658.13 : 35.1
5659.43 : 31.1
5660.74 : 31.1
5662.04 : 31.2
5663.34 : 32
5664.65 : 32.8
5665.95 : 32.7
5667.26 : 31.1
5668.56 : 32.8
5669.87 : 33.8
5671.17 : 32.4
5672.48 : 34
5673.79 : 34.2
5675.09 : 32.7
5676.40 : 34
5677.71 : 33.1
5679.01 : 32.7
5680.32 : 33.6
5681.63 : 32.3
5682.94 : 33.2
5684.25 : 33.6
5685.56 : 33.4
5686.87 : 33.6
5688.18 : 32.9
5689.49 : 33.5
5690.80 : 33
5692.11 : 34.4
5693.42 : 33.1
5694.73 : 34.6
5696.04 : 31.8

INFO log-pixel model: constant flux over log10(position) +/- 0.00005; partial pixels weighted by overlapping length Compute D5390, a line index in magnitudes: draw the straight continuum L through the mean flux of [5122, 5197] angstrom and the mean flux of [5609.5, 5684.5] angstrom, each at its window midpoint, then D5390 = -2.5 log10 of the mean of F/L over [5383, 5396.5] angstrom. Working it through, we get -0.074 mag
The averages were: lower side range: 25.5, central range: 31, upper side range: 32.7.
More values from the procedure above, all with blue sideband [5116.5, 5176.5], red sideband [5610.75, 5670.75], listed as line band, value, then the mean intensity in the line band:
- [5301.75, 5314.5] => -0.09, 30.6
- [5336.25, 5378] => -0.05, 30.3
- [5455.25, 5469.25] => -0.03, 31.1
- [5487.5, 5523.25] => -0.04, 31.9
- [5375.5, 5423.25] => -0.03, 30.3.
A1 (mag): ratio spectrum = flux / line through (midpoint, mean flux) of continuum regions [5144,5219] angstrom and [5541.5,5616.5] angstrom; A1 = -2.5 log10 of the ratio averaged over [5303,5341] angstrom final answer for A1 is -0.08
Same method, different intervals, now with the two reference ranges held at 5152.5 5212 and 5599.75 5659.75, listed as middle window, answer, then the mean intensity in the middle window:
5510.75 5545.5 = -0.05 mag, 32.4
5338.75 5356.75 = -0.09 mag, 30.4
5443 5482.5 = -0.05 mag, 31.3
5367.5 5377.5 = -0.03 mag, 29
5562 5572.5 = -0.03 mag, 32.4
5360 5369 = -0.11 mag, 31.2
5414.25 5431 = -0.07 mag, 31.2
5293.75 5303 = -0.09 mag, 29.3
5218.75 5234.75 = -0.15 mag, 29.7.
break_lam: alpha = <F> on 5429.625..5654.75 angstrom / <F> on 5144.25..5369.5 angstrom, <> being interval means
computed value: 1.1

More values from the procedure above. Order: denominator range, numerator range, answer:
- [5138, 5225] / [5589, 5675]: 1.25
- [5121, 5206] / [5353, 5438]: 1.17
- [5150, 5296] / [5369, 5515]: 1.12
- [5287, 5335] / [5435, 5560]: 1.06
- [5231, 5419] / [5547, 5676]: 1.08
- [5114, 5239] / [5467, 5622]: 1.21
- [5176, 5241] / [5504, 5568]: 1.19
